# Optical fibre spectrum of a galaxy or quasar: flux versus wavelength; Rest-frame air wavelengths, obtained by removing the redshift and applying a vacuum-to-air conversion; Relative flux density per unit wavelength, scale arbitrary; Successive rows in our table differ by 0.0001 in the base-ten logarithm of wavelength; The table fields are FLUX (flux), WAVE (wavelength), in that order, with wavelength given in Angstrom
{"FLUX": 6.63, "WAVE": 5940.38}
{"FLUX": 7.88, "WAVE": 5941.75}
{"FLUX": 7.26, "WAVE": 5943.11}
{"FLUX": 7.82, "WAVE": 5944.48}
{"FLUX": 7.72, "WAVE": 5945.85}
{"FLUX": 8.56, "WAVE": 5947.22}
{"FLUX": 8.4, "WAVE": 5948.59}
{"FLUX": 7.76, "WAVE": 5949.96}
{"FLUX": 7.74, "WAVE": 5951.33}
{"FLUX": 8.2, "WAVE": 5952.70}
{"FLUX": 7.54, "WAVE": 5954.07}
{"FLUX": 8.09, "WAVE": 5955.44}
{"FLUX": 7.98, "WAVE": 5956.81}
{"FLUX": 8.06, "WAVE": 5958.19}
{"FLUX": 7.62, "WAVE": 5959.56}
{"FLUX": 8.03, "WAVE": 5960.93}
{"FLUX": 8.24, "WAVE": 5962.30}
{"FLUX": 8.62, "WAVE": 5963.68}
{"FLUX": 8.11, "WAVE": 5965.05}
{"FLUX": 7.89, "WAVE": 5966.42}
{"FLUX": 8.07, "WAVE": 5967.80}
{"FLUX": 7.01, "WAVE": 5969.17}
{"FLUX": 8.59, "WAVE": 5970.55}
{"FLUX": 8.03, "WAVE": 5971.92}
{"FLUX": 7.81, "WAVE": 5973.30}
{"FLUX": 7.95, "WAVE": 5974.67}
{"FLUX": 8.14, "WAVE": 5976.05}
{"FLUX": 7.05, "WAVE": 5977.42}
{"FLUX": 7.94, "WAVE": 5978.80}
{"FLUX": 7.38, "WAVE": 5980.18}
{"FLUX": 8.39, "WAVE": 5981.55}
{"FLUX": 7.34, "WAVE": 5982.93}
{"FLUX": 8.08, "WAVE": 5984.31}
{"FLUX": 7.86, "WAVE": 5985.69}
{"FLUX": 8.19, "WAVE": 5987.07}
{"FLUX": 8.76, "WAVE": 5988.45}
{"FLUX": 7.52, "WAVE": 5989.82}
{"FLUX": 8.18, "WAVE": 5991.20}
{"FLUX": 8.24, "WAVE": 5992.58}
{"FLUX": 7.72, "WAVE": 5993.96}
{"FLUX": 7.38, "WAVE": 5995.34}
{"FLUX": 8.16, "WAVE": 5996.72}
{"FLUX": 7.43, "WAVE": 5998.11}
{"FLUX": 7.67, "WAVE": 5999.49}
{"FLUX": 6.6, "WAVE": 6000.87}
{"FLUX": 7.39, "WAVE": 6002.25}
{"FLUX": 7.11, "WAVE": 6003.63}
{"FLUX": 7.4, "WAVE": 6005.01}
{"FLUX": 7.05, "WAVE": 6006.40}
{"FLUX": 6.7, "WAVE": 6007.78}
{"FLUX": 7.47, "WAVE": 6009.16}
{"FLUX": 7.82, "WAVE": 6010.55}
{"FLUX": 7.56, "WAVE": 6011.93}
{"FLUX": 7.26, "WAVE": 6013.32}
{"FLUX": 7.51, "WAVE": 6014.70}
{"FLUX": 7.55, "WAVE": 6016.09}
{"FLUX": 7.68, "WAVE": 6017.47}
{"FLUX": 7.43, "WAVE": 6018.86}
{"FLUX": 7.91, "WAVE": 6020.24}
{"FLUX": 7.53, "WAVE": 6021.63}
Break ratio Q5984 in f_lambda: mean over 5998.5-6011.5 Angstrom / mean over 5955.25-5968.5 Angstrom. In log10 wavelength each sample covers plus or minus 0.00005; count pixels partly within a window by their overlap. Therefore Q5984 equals 0.9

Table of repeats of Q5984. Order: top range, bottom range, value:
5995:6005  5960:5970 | 0.92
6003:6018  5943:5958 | 0.93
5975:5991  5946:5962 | 0.99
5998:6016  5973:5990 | 0.93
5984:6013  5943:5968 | 0.95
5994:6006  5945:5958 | 0.93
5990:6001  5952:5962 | 0.97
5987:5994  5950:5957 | 1.03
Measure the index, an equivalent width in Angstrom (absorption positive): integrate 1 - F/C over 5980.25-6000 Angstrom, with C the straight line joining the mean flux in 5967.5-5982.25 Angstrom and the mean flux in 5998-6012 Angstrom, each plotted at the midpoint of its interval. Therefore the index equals -0.9 Angstrom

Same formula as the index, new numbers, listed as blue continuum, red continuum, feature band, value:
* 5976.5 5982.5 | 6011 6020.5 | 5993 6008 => 0.5 Angstrom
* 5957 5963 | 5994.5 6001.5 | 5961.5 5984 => -0.3 Angstrom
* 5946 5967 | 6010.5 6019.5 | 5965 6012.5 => 0.3 Angstrom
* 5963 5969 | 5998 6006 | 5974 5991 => -0.4 Angstrom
